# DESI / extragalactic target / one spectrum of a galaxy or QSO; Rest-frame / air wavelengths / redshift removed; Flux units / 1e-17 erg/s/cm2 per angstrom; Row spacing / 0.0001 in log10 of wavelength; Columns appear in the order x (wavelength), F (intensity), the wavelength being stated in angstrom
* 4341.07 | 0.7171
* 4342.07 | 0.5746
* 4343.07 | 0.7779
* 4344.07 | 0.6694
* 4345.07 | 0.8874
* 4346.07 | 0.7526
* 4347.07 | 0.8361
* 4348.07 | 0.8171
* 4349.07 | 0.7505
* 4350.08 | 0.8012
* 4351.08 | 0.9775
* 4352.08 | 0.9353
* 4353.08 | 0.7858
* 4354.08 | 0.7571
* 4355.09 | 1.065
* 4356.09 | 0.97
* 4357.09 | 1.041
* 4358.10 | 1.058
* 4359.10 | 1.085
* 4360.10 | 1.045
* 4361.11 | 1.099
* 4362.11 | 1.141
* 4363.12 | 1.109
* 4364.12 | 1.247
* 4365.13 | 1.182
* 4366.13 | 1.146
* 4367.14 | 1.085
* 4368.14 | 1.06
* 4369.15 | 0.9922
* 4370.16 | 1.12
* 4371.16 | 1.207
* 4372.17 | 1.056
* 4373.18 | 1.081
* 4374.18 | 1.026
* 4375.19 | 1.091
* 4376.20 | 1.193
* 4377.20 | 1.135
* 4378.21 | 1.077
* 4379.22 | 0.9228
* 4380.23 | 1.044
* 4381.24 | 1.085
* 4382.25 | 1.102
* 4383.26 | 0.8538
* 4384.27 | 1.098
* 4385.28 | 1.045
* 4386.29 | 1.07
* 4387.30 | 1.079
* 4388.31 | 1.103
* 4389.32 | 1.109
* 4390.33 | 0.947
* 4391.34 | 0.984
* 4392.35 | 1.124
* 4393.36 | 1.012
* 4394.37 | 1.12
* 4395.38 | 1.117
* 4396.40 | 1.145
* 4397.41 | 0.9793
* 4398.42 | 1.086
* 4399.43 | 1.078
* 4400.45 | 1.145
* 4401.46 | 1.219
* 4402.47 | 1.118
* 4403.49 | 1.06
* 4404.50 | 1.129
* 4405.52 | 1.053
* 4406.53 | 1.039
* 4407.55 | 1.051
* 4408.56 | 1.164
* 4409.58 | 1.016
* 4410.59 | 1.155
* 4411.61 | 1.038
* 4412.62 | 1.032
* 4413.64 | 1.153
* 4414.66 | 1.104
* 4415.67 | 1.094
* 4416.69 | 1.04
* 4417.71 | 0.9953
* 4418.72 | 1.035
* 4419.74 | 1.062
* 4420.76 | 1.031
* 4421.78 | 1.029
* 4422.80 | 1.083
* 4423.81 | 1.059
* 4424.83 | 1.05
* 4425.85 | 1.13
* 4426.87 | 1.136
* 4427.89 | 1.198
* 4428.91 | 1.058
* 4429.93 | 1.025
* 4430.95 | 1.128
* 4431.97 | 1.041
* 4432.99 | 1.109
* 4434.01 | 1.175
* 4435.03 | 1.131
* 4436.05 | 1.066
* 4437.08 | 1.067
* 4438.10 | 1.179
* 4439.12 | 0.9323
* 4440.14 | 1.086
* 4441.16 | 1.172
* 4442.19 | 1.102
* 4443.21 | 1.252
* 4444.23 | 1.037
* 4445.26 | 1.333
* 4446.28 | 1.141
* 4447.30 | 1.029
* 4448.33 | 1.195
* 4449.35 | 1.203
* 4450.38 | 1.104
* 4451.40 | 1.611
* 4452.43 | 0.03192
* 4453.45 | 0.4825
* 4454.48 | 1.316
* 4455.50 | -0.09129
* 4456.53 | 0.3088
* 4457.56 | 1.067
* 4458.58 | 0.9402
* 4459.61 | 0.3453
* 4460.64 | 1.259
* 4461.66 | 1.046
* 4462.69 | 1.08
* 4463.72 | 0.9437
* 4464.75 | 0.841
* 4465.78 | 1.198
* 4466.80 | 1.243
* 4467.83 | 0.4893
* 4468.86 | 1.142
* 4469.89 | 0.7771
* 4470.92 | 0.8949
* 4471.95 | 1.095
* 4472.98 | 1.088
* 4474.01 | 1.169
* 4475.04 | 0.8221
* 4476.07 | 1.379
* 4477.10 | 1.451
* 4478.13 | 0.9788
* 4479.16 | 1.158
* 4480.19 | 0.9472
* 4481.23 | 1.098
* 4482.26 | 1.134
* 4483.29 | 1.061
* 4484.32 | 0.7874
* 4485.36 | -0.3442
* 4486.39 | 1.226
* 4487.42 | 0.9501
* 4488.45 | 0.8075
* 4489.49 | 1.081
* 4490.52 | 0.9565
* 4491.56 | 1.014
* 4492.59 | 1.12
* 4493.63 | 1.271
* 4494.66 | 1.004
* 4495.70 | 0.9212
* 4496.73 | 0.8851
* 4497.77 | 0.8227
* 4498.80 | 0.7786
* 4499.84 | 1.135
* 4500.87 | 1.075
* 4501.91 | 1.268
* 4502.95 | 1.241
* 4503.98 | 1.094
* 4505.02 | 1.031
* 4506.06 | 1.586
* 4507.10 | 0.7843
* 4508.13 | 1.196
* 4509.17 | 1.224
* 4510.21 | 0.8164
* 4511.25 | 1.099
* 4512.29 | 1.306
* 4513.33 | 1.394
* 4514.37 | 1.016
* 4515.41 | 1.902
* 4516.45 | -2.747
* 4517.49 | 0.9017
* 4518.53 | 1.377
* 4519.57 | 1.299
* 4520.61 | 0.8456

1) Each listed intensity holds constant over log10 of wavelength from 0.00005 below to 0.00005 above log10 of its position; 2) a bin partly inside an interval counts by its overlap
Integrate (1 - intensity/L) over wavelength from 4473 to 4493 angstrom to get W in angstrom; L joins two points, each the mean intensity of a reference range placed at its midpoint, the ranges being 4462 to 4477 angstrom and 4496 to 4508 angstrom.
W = 1.0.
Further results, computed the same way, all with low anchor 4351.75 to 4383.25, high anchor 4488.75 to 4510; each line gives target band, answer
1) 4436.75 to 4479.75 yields 2.8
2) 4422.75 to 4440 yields -0.5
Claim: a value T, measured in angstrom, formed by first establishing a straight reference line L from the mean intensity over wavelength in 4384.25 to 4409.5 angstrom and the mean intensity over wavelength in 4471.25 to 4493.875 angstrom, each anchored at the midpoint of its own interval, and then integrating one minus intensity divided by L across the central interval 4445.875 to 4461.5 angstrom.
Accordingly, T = 2.54 angstrom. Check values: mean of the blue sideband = 1.08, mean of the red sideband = 1.01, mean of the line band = 0.865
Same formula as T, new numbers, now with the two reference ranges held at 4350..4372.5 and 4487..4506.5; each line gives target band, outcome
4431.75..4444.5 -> -0.7 angstrom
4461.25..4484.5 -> 0.3 angstrom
